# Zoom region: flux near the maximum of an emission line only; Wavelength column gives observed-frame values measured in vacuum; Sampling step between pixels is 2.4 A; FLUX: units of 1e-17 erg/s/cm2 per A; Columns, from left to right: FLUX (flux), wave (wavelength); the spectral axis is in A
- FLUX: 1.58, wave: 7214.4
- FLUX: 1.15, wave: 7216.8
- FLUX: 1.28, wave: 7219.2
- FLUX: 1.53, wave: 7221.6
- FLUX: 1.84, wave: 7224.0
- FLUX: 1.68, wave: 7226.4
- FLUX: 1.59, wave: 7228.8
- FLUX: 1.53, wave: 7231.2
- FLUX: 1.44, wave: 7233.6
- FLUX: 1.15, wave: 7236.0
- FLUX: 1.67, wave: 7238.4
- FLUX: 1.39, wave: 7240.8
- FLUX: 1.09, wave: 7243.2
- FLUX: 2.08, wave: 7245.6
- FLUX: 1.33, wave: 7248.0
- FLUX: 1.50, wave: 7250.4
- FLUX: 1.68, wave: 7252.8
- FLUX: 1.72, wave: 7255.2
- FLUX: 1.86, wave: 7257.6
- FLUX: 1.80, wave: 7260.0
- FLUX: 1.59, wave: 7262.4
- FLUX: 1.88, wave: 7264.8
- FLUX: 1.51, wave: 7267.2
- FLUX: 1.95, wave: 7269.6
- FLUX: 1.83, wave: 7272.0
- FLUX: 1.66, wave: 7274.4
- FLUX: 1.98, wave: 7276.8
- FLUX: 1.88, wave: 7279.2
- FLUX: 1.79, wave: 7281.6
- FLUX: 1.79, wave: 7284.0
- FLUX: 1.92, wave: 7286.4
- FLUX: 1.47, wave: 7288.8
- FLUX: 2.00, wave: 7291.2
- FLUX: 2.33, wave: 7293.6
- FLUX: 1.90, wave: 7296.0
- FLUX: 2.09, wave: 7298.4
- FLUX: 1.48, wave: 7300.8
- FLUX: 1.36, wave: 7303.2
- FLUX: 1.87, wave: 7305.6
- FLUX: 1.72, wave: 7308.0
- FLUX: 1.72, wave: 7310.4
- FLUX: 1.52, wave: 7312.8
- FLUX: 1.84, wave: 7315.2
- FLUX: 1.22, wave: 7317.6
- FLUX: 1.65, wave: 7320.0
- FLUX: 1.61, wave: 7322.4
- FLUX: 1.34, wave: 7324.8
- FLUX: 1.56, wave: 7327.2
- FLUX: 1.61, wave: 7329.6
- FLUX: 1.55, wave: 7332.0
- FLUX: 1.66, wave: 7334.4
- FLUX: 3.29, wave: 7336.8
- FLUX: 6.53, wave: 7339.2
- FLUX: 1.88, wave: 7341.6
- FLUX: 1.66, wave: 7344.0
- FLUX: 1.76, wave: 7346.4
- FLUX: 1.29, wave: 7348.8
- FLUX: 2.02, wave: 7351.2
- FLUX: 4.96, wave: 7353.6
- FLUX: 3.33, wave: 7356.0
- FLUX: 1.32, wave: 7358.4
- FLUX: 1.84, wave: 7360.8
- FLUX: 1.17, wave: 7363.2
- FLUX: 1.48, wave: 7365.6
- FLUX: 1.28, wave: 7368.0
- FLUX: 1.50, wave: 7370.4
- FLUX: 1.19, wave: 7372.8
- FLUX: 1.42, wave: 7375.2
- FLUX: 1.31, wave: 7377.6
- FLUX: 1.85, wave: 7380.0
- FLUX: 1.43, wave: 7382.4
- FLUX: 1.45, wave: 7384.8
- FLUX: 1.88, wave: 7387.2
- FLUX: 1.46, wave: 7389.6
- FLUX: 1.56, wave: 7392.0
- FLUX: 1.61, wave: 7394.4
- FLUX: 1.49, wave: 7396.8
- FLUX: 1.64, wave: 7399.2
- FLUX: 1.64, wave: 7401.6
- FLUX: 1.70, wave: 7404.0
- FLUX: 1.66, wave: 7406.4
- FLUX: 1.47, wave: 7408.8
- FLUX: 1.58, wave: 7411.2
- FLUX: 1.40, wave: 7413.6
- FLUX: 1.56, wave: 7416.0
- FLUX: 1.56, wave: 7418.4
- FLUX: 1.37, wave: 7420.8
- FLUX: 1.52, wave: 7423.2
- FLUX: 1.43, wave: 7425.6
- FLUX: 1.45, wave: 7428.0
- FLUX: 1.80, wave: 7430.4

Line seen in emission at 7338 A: [S II]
